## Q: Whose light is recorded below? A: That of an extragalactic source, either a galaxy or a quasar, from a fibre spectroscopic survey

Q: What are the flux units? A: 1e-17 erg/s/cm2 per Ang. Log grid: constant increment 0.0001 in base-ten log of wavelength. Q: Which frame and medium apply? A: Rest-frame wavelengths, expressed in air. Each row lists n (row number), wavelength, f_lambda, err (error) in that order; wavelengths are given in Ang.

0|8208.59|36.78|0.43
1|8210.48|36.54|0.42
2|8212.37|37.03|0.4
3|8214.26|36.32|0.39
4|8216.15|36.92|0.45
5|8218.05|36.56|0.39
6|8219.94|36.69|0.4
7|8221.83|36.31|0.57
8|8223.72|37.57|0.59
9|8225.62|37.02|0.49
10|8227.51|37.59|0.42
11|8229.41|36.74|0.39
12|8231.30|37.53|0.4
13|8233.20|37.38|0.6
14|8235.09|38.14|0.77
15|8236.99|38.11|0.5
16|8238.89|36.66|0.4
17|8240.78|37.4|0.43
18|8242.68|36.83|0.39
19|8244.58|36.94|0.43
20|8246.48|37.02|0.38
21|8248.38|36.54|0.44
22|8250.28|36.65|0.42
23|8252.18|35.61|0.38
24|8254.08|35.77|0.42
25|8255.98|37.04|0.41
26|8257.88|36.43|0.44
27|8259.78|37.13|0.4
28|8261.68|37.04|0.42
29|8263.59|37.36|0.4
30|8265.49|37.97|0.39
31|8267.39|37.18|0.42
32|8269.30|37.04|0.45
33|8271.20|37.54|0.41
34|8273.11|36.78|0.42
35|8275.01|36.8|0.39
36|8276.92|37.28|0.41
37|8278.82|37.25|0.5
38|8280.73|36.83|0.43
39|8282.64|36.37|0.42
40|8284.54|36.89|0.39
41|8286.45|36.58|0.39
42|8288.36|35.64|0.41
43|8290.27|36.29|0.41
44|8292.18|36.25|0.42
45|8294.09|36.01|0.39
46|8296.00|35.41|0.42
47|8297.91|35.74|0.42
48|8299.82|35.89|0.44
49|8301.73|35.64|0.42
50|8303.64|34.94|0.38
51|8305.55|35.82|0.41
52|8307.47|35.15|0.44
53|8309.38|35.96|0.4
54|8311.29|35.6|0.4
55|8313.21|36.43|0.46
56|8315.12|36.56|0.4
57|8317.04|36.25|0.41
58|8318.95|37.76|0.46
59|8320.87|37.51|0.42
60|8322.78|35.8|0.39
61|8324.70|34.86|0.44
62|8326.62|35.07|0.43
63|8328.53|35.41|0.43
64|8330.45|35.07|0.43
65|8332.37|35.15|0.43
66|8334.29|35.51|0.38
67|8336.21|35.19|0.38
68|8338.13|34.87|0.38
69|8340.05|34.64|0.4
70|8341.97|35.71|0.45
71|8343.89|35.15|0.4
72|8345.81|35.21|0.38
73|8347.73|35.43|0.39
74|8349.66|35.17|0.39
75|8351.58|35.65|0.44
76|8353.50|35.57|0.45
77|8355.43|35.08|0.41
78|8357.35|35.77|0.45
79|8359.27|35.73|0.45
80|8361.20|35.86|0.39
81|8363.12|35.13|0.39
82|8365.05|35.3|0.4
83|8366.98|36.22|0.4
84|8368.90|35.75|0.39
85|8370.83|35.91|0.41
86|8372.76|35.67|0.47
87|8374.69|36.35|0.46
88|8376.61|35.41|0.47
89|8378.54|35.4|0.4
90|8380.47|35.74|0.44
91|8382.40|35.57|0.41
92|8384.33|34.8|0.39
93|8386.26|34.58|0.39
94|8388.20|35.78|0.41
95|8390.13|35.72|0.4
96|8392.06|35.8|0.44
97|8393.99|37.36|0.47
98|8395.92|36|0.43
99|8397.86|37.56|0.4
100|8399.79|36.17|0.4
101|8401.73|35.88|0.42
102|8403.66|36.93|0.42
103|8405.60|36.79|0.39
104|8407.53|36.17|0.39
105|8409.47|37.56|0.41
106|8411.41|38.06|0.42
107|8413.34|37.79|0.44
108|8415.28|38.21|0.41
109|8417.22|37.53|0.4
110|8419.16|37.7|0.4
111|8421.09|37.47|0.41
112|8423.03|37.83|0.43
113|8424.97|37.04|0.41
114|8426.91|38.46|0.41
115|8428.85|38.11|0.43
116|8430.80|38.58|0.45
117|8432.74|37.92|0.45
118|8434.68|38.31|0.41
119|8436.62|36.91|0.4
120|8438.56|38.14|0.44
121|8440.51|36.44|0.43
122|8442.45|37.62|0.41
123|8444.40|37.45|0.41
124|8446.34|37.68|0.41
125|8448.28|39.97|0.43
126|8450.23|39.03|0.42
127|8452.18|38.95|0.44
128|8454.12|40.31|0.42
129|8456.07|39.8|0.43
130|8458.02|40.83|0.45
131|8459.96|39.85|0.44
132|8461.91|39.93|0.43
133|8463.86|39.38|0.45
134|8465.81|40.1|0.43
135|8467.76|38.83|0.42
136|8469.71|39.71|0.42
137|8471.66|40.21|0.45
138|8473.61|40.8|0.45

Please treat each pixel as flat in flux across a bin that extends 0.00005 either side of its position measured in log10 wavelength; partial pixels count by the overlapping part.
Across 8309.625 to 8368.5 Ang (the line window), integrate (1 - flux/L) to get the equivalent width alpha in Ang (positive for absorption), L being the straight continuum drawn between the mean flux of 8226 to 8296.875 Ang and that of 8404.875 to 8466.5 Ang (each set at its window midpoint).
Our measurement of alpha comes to 2.95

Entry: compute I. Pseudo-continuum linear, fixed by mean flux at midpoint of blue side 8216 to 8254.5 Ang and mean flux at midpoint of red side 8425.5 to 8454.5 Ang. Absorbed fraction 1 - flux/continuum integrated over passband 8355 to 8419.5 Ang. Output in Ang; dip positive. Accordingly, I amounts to 2.8 Ang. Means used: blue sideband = 37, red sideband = 38.2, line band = 36.2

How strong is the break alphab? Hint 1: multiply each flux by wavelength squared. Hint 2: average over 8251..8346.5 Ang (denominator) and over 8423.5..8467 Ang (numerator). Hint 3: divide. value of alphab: 1.1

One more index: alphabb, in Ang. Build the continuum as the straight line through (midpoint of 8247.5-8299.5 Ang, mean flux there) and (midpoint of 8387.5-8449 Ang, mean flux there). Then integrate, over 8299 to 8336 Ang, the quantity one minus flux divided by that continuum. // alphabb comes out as 1.1 Ang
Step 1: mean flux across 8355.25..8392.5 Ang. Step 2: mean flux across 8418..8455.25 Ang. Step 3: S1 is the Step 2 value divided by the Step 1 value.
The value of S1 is 1.07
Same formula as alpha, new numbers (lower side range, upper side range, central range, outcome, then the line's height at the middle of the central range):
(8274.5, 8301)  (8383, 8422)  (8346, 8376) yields 0.77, 36.6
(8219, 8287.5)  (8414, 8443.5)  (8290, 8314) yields 0.93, 37.2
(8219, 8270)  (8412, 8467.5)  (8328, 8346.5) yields 1.24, 37.7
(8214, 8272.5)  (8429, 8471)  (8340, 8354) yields 0.95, 37.9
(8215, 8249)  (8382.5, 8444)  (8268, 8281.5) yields 0.00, 37.1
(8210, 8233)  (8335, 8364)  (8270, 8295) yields -0.33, 36.2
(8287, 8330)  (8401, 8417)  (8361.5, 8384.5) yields 0.69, 36.7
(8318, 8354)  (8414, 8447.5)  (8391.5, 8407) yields 0.18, 37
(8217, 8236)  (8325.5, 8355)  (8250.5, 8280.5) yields -0.36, 36.5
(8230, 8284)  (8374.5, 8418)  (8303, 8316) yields 0.35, 36.8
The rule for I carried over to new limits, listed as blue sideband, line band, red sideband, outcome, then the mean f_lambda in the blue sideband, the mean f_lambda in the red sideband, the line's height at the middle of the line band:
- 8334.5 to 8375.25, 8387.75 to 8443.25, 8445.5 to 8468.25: 1.0 Ang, 35.5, 39.6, 37.9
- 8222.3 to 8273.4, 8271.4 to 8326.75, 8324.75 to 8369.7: 0.0 Ang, 37.1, 35.4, 36.2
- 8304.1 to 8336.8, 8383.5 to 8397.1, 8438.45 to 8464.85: 0.6 Ang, 35.8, 39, 37.5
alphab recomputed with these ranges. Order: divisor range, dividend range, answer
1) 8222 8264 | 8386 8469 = 1.07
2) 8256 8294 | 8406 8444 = 1.06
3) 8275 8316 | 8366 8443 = 1.04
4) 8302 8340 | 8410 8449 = 1.09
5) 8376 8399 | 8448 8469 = 1.13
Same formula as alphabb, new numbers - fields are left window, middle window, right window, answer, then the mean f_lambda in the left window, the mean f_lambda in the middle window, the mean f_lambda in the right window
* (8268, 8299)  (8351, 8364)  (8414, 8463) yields 0.7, 36.5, 35.6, 38.4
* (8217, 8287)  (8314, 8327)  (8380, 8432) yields 0.2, 37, 36.3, 36.9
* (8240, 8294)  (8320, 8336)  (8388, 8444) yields 0.6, 36.8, 35.5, 37.3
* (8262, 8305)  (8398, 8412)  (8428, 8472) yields 0.5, 36.5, 36.8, 38.9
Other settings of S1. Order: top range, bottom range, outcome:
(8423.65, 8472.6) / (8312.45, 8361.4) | 1.09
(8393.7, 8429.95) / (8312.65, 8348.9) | 1.05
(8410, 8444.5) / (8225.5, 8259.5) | 1.02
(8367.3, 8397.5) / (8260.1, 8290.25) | 0.97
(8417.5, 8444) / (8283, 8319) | 1.05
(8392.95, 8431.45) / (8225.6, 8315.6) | 1.02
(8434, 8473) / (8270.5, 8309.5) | 1.08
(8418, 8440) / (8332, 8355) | 1.07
